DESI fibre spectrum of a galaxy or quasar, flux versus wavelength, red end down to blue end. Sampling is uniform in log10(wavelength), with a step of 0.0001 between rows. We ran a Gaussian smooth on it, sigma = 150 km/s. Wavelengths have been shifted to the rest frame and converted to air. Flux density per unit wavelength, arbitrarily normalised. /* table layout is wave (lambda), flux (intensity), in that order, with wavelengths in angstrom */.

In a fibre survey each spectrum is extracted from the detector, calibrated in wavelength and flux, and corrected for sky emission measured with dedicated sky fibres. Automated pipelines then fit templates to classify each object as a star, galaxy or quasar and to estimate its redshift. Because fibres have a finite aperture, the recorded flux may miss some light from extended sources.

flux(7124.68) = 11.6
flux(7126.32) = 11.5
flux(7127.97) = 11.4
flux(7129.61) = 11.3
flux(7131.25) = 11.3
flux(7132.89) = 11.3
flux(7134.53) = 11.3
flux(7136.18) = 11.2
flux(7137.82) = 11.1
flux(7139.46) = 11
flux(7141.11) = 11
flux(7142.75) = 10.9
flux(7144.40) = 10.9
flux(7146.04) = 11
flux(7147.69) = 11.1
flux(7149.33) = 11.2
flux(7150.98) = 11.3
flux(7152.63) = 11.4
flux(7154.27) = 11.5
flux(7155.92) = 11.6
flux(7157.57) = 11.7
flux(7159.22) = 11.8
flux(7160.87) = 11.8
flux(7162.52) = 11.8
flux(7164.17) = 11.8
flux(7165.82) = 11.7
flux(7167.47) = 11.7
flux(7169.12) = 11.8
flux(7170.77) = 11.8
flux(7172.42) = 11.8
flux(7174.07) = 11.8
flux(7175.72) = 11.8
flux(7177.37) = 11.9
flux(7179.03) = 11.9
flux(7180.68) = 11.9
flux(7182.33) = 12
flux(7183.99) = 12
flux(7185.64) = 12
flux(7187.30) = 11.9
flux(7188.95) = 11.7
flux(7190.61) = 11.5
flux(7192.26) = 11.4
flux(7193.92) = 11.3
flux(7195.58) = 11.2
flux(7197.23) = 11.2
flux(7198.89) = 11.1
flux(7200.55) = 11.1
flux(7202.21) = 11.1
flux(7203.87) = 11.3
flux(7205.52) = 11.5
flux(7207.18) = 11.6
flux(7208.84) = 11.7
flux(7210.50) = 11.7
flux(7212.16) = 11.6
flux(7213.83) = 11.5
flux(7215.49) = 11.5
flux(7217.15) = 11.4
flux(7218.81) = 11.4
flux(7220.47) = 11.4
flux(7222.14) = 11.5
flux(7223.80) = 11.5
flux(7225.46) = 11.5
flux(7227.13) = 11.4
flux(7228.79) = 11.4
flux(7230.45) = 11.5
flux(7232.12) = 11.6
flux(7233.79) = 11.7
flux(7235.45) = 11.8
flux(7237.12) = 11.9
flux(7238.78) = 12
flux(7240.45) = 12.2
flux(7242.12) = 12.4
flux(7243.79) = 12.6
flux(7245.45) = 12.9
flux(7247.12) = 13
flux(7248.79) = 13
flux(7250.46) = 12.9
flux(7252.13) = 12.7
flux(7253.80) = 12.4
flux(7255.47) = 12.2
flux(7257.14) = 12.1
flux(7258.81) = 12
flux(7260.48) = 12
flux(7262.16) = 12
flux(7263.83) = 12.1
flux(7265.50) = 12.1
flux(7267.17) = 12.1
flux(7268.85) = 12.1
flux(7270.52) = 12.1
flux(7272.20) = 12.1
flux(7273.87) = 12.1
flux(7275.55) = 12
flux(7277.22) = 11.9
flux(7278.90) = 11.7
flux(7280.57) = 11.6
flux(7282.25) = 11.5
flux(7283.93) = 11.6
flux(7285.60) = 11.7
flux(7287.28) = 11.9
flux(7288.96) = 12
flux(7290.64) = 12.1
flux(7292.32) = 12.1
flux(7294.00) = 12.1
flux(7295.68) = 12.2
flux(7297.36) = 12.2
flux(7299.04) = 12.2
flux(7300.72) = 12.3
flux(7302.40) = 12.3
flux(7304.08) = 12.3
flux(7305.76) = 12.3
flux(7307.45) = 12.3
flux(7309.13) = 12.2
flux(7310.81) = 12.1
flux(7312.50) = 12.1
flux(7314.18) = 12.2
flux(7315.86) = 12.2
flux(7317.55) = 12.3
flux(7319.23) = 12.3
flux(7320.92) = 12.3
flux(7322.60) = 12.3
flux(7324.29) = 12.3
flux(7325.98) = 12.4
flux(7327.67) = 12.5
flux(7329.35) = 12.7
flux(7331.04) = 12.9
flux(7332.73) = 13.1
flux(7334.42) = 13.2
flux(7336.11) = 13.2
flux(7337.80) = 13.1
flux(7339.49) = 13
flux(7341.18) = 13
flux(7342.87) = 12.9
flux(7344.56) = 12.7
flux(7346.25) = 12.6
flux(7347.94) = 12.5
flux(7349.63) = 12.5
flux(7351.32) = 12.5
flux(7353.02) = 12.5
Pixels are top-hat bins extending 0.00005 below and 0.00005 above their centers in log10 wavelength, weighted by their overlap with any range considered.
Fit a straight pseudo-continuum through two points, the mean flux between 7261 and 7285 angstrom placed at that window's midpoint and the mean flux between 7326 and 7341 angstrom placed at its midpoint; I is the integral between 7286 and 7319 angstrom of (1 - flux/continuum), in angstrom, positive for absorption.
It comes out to 0.6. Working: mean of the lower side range 11.9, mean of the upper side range 12.9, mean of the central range 12.2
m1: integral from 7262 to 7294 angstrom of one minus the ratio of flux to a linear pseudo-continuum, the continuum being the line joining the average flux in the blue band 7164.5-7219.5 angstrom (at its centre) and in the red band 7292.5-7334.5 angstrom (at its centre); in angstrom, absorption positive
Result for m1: 0.51 angstrom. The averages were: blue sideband 11.6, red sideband 12.4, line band 11.9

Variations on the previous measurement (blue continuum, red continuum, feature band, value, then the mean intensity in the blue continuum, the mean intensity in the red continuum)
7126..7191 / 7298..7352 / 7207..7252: 0.3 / 11.5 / 12.5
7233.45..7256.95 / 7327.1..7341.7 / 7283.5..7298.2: 0.8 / 12.4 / 13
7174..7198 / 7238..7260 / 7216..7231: 0.9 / 11.7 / 12.5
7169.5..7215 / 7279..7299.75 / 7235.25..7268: -1.5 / 11.6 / 11.9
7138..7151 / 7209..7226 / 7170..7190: -1.1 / 11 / 11.5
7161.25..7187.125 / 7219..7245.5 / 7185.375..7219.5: 1.1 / 11.8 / 11.8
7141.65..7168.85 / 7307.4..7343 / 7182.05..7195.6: 0.0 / 11.5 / 12.6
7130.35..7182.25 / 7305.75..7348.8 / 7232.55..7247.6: -0.3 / 11.5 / 12.6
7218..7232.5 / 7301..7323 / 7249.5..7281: -0.8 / 11.5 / 12.3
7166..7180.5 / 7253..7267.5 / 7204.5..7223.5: 0.7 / 11.8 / 12.1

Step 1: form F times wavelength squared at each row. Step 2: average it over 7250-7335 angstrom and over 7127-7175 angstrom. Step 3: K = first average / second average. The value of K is 1.1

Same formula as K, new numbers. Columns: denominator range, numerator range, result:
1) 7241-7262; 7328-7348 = 1.06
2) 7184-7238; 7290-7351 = 1.12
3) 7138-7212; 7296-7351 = 1.13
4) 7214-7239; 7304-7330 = 1.09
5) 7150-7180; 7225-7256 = 1.06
